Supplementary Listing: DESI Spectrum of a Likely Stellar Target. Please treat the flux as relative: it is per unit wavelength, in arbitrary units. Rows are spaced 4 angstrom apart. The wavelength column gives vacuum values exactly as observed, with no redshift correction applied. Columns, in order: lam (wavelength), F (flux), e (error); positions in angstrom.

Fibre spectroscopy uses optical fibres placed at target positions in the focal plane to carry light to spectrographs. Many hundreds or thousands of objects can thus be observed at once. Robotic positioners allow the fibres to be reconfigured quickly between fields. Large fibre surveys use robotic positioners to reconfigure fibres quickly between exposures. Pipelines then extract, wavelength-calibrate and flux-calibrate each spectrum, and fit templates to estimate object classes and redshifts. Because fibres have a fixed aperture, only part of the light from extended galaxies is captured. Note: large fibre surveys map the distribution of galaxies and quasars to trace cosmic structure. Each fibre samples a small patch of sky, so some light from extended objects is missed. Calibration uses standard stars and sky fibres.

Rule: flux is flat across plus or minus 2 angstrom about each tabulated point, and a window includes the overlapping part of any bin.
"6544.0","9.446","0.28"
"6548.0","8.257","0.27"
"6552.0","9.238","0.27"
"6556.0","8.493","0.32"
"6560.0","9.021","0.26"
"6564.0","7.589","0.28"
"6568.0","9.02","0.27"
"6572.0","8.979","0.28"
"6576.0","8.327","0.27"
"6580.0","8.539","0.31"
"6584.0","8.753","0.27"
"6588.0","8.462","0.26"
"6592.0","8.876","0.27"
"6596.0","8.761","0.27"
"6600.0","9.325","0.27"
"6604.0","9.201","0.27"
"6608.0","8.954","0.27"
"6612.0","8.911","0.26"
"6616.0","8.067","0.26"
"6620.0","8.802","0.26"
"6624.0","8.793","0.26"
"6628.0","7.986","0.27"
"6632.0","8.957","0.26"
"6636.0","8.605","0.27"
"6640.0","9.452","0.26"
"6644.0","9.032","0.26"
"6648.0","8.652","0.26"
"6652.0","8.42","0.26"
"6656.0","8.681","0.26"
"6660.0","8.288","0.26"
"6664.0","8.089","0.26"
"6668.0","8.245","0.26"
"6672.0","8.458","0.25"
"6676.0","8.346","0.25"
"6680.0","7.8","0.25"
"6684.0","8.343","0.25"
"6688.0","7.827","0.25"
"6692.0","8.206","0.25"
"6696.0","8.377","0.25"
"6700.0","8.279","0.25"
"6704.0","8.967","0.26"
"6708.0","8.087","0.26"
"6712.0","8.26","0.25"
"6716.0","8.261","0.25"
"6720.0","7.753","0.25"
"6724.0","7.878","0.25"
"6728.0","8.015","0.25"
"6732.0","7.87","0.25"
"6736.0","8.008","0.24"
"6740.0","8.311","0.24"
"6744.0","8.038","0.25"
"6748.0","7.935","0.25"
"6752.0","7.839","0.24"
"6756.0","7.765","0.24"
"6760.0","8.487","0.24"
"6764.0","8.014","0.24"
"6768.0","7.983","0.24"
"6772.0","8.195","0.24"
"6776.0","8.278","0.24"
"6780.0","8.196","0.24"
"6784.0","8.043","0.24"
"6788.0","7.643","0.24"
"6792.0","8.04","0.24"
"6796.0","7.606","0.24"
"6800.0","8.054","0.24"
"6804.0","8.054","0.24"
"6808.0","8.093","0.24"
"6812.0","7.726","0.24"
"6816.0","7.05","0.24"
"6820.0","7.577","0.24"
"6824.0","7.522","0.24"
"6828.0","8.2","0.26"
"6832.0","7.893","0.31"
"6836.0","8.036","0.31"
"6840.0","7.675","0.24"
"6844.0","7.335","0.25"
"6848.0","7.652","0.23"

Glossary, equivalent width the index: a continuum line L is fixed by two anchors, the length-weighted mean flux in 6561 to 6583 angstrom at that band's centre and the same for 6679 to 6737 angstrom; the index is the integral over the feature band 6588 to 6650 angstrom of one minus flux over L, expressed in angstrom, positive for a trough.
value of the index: -3.1 angstrom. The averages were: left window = 8.53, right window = 8.14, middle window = 8.81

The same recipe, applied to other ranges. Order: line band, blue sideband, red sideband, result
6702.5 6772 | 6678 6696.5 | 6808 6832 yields -1.3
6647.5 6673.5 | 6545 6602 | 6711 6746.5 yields -0.2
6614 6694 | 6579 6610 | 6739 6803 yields 1.2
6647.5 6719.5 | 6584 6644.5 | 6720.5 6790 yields 1.1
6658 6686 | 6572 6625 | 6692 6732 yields 0.6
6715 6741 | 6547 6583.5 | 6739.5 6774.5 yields 0.5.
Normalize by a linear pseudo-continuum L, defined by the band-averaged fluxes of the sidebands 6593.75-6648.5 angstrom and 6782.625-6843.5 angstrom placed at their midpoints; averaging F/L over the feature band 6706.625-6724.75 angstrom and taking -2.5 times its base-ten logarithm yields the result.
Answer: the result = 0.035 mag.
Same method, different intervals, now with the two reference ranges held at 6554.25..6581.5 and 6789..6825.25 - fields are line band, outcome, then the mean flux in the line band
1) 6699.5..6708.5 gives -0.06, 8.53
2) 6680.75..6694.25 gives 0.01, 8.1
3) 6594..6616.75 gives -0.06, 8.91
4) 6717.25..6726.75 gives 0.02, 7.87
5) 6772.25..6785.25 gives -0.05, 8.18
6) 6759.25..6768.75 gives -0.03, 8.14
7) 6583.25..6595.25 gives -0.03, 8.7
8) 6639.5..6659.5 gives -0.06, 8.76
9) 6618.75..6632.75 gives -0.03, 8.6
